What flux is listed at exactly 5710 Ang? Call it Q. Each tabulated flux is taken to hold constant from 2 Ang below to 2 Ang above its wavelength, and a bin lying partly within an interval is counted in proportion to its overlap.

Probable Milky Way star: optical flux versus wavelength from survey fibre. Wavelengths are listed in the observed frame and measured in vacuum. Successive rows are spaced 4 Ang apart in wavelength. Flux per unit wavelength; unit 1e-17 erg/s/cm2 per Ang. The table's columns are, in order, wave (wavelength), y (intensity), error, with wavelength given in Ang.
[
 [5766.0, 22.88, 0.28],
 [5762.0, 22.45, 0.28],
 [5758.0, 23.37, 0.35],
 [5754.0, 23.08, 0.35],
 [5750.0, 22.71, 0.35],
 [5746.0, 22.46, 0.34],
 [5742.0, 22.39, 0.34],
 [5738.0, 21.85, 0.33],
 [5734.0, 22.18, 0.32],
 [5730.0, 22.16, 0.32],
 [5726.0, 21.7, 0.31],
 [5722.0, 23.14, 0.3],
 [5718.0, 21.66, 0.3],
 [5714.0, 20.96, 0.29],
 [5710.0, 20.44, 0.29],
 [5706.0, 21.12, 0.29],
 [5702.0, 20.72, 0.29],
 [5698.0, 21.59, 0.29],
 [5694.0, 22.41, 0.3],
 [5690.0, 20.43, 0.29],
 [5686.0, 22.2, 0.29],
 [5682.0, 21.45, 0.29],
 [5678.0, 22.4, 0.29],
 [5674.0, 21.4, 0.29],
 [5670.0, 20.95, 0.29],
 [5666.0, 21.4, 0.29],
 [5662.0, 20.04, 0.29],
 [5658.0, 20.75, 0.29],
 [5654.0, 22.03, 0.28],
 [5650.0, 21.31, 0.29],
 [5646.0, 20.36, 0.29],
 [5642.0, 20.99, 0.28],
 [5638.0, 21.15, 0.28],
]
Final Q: 20.44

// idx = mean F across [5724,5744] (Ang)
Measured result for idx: 22.1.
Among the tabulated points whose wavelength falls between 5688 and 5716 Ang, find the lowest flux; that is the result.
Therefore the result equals 20.43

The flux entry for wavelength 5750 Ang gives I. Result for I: 22.71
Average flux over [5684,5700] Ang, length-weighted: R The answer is 21.7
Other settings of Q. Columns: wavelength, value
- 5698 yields 21.59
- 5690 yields 20.43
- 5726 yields 21.7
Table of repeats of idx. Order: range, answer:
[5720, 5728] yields 22.4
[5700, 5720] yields 21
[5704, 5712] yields 20.8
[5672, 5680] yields 21.9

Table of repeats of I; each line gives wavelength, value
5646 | 20.36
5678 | 22.4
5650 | 21.31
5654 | 22.03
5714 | 20.96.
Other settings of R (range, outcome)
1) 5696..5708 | 21.1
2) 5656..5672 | 20.8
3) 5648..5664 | 21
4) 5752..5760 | 23.2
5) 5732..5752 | 22.3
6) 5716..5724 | 22.4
